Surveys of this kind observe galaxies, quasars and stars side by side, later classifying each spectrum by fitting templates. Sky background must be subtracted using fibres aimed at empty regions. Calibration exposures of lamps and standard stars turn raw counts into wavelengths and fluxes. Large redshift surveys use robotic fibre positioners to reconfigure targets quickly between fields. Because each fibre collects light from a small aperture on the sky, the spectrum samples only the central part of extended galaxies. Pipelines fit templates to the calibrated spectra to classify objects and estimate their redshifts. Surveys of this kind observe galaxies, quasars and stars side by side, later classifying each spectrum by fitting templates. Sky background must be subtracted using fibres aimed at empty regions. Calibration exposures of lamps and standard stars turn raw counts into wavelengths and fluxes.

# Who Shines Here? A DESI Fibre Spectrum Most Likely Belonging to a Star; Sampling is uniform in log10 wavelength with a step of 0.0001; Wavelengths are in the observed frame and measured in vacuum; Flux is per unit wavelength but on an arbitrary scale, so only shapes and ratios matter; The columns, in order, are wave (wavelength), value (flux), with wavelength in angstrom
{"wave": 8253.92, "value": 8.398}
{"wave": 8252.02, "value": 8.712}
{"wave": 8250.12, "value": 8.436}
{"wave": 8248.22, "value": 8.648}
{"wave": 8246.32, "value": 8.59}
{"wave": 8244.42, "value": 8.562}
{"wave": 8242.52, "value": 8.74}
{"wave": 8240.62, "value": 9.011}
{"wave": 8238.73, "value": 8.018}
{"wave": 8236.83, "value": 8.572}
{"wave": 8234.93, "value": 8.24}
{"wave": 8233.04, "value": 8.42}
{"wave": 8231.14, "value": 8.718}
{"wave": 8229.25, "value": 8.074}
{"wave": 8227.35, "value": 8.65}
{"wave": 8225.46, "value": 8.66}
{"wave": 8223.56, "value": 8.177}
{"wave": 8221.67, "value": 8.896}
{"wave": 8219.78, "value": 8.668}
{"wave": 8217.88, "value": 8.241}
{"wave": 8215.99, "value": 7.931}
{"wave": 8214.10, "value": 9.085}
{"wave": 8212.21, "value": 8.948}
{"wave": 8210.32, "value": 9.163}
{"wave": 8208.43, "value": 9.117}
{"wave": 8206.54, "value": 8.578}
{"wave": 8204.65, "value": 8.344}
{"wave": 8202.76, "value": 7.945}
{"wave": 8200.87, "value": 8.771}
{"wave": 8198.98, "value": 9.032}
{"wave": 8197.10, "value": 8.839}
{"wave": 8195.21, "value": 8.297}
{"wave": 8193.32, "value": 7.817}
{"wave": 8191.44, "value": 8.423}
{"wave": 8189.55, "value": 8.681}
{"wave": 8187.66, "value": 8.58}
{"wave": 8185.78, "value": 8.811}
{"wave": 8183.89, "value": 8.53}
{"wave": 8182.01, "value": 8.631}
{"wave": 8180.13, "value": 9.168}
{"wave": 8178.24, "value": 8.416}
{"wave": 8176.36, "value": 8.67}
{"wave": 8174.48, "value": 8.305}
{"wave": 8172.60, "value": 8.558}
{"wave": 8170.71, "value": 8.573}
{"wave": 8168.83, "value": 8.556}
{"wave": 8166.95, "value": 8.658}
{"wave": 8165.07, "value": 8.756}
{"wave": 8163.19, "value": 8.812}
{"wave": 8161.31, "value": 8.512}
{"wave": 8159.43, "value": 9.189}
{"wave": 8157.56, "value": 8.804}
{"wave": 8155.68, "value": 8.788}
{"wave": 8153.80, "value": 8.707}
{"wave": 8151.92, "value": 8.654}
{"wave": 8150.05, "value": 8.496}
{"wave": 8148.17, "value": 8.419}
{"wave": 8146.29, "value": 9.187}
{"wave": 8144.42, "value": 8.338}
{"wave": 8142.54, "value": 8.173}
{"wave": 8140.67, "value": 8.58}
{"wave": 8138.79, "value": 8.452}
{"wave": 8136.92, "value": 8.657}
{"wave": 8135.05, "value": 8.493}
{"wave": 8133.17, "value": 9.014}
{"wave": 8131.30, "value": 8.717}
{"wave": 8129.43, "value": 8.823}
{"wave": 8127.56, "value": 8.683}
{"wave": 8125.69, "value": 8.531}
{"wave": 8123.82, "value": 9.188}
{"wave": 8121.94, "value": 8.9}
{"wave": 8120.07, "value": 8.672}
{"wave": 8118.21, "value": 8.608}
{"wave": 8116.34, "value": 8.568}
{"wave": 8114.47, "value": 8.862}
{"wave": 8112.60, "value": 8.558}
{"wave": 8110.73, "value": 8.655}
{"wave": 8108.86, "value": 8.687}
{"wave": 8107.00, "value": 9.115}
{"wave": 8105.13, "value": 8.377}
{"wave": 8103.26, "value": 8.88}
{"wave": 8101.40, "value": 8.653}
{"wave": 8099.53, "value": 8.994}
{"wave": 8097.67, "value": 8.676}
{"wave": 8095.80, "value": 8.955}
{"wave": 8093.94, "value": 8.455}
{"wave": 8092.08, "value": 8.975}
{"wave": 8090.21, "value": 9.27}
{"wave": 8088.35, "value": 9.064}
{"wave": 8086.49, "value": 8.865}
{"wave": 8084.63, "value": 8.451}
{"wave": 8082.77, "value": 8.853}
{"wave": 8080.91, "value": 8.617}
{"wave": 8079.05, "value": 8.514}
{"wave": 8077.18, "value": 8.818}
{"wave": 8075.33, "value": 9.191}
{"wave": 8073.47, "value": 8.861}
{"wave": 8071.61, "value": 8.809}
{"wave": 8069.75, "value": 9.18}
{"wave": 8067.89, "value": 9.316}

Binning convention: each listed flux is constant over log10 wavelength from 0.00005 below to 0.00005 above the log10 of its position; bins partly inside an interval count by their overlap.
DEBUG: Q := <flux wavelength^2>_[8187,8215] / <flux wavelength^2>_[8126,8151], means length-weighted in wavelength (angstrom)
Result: 1.0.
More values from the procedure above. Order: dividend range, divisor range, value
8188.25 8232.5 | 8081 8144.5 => 1.00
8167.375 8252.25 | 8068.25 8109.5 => 1.00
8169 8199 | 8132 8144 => 1.01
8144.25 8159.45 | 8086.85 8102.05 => 1.00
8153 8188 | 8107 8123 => 1.01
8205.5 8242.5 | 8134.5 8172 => 1.01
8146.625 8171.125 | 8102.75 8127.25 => 1.01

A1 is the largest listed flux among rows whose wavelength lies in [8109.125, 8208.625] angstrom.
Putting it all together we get 9.189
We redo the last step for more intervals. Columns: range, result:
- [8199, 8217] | 9.163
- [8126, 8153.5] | 9.187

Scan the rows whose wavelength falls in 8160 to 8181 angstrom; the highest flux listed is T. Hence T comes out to 9.168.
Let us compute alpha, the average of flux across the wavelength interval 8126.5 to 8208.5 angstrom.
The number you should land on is 8.62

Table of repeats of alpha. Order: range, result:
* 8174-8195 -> 8.55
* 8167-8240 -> 8.56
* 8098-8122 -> 8.73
